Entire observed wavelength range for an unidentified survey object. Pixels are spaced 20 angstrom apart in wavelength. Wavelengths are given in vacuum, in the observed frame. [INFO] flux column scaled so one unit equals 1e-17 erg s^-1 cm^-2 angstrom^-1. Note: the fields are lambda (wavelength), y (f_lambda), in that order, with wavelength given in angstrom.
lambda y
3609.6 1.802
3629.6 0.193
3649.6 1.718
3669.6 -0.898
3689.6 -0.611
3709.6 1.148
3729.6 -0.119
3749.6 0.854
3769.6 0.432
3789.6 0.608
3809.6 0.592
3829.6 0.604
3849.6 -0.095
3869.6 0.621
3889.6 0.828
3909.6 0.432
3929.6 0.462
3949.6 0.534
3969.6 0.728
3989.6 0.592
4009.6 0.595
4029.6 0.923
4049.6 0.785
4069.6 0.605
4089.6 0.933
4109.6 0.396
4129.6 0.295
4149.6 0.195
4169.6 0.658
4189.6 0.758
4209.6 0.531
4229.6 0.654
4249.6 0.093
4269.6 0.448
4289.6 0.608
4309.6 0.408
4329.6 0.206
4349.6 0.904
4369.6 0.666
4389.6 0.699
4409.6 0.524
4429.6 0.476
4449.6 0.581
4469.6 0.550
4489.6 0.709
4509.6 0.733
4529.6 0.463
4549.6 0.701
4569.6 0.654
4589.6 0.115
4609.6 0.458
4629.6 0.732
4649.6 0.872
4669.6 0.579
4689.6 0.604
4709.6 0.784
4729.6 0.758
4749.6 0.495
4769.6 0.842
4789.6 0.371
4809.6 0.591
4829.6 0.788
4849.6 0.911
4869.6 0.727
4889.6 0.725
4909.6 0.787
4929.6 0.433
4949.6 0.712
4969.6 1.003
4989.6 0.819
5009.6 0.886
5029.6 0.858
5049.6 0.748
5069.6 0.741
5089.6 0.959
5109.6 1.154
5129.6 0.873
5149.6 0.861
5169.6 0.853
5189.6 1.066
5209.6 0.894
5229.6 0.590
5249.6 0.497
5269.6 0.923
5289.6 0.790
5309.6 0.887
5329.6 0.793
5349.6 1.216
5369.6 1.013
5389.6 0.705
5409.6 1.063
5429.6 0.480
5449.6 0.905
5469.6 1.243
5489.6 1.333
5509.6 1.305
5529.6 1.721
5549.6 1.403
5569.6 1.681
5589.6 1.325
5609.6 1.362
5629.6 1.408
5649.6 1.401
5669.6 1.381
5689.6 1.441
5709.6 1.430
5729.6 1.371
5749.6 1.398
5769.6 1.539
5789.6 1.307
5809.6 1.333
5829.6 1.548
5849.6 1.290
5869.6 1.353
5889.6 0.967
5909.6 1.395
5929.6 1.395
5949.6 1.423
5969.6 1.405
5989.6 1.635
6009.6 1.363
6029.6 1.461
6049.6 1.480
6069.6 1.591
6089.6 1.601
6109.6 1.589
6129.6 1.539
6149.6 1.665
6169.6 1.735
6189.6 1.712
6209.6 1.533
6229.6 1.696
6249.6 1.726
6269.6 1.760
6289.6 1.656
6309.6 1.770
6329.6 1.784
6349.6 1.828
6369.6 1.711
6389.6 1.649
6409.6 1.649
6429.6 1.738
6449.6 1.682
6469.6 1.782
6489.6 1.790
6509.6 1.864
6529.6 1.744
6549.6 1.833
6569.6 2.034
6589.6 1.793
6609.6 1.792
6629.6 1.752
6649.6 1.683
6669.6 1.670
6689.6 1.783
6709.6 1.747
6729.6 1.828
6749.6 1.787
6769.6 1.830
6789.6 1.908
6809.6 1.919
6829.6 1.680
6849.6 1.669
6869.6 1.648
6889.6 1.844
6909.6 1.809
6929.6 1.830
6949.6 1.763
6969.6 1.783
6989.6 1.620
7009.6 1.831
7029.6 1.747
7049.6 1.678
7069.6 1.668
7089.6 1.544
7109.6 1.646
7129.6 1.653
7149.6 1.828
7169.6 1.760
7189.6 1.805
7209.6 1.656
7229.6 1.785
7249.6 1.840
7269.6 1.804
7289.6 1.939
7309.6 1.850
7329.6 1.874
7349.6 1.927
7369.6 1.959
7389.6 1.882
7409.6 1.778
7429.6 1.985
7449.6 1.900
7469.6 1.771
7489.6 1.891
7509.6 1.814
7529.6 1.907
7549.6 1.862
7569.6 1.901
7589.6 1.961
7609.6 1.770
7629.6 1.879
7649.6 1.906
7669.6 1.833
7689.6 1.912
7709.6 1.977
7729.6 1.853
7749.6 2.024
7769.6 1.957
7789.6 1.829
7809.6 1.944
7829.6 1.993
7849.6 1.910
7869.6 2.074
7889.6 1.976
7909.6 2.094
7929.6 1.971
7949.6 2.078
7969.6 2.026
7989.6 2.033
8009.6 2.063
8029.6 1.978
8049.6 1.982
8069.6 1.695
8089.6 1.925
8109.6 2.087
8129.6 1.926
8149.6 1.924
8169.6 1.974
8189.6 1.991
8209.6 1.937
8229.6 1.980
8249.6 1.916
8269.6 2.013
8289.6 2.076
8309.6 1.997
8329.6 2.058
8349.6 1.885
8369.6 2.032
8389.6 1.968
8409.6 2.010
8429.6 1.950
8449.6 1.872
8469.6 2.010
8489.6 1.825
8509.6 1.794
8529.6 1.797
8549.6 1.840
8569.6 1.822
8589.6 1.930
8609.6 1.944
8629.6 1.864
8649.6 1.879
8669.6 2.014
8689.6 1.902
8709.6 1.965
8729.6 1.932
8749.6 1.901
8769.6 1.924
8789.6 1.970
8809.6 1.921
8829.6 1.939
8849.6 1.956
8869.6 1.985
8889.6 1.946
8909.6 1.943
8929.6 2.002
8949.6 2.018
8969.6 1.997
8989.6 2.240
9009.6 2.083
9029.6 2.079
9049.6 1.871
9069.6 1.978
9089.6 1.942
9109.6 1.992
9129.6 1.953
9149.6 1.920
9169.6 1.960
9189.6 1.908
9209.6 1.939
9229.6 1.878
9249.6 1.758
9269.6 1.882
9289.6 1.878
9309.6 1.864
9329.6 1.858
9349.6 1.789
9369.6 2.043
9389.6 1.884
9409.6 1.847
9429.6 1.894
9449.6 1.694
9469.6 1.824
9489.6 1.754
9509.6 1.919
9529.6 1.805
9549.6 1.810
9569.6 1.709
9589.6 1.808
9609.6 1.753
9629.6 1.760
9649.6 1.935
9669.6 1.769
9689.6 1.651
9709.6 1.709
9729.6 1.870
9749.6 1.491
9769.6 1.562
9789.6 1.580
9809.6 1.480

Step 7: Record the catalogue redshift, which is 0.37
